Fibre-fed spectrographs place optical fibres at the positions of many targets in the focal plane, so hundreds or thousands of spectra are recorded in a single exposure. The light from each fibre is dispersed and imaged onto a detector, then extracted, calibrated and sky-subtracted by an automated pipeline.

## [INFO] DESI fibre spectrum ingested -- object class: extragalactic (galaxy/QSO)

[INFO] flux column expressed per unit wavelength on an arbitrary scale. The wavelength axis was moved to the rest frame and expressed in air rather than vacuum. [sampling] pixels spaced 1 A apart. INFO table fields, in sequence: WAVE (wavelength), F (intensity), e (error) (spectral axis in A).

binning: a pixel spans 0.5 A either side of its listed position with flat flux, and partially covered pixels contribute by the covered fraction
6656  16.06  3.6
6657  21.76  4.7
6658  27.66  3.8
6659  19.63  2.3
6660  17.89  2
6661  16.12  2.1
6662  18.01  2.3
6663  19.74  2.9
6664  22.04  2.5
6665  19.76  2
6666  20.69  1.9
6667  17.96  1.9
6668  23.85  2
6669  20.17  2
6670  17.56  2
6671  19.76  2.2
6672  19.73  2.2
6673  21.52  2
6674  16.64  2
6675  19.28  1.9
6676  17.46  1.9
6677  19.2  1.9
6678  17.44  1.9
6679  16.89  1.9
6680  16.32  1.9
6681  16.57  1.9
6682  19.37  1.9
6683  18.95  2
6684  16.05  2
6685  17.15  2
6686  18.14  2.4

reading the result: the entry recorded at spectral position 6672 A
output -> 19.73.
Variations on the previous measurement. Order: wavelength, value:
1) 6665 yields 19.76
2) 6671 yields 19.76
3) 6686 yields 18.14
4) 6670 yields 17.56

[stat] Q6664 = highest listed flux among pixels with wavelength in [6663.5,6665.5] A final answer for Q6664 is 22.04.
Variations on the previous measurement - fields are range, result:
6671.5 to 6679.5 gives 21.52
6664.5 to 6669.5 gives 23.85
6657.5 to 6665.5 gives 27.66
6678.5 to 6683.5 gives 19.37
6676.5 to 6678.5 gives 19.2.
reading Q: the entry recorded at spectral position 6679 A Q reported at 16.89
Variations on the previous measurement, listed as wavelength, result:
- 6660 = 17.89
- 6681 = 16.57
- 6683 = 18.95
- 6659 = 19.63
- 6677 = 19.2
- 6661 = 16.12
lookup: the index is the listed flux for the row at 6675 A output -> 19.28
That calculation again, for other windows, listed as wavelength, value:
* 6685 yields 17.15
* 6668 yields 23.85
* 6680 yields 16.32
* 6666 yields 20.69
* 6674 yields 16.64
